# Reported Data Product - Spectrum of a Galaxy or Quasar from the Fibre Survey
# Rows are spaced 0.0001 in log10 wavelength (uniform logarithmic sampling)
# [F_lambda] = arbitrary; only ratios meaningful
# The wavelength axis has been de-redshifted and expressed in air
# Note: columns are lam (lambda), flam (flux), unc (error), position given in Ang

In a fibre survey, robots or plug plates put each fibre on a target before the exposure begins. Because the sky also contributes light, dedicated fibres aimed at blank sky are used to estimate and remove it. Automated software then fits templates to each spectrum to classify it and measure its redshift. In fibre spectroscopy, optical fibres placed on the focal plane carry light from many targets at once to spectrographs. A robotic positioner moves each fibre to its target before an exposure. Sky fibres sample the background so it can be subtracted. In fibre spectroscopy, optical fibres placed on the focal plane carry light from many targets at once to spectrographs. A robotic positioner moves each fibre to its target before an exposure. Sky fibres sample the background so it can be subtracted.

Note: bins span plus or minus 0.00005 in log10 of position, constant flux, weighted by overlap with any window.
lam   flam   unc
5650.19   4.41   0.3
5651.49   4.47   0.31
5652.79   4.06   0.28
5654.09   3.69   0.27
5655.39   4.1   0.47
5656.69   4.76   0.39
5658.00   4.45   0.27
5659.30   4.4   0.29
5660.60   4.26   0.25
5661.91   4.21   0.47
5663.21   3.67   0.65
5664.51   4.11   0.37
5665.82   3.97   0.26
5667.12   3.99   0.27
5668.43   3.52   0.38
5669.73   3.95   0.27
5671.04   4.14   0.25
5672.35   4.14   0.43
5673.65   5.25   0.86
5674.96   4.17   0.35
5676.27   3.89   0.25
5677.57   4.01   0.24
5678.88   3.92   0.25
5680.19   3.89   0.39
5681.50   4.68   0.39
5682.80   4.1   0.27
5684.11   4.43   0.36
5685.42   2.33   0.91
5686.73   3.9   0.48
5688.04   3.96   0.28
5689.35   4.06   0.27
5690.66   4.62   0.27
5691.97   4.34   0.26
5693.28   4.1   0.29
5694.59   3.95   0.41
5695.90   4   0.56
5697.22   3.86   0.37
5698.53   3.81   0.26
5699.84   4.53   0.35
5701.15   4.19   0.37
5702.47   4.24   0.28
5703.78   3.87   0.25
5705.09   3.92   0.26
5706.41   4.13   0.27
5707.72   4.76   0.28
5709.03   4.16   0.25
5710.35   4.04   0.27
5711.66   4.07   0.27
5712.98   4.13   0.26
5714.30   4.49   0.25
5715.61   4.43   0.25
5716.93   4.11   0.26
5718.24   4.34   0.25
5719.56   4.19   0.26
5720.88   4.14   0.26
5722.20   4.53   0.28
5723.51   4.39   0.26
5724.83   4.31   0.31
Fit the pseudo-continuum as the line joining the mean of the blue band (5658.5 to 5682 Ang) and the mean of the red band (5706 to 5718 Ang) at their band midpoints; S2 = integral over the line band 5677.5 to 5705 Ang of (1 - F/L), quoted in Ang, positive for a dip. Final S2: 1.0 Ang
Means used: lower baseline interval 4.12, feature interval 4.04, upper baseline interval 4.27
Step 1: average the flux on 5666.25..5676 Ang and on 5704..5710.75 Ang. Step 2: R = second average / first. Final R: 1.01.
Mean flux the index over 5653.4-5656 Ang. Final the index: 3.9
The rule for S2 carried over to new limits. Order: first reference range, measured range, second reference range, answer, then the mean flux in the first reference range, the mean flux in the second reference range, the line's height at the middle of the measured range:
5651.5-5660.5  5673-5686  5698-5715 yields 0.46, 4.26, 4.18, 4.23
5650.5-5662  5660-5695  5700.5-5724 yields 1.63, 4.27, 4.23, 4.26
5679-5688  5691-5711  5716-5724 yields -0.25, 3.9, 4.29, 4.08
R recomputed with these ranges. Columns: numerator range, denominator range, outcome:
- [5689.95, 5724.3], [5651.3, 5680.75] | 1.02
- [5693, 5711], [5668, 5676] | 0.98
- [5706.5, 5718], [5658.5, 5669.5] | 1.06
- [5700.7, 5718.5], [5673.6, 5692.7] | 1.03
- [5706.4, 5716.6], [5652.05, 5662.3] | 1.01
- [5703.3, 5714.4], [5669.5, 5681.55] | 0.99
